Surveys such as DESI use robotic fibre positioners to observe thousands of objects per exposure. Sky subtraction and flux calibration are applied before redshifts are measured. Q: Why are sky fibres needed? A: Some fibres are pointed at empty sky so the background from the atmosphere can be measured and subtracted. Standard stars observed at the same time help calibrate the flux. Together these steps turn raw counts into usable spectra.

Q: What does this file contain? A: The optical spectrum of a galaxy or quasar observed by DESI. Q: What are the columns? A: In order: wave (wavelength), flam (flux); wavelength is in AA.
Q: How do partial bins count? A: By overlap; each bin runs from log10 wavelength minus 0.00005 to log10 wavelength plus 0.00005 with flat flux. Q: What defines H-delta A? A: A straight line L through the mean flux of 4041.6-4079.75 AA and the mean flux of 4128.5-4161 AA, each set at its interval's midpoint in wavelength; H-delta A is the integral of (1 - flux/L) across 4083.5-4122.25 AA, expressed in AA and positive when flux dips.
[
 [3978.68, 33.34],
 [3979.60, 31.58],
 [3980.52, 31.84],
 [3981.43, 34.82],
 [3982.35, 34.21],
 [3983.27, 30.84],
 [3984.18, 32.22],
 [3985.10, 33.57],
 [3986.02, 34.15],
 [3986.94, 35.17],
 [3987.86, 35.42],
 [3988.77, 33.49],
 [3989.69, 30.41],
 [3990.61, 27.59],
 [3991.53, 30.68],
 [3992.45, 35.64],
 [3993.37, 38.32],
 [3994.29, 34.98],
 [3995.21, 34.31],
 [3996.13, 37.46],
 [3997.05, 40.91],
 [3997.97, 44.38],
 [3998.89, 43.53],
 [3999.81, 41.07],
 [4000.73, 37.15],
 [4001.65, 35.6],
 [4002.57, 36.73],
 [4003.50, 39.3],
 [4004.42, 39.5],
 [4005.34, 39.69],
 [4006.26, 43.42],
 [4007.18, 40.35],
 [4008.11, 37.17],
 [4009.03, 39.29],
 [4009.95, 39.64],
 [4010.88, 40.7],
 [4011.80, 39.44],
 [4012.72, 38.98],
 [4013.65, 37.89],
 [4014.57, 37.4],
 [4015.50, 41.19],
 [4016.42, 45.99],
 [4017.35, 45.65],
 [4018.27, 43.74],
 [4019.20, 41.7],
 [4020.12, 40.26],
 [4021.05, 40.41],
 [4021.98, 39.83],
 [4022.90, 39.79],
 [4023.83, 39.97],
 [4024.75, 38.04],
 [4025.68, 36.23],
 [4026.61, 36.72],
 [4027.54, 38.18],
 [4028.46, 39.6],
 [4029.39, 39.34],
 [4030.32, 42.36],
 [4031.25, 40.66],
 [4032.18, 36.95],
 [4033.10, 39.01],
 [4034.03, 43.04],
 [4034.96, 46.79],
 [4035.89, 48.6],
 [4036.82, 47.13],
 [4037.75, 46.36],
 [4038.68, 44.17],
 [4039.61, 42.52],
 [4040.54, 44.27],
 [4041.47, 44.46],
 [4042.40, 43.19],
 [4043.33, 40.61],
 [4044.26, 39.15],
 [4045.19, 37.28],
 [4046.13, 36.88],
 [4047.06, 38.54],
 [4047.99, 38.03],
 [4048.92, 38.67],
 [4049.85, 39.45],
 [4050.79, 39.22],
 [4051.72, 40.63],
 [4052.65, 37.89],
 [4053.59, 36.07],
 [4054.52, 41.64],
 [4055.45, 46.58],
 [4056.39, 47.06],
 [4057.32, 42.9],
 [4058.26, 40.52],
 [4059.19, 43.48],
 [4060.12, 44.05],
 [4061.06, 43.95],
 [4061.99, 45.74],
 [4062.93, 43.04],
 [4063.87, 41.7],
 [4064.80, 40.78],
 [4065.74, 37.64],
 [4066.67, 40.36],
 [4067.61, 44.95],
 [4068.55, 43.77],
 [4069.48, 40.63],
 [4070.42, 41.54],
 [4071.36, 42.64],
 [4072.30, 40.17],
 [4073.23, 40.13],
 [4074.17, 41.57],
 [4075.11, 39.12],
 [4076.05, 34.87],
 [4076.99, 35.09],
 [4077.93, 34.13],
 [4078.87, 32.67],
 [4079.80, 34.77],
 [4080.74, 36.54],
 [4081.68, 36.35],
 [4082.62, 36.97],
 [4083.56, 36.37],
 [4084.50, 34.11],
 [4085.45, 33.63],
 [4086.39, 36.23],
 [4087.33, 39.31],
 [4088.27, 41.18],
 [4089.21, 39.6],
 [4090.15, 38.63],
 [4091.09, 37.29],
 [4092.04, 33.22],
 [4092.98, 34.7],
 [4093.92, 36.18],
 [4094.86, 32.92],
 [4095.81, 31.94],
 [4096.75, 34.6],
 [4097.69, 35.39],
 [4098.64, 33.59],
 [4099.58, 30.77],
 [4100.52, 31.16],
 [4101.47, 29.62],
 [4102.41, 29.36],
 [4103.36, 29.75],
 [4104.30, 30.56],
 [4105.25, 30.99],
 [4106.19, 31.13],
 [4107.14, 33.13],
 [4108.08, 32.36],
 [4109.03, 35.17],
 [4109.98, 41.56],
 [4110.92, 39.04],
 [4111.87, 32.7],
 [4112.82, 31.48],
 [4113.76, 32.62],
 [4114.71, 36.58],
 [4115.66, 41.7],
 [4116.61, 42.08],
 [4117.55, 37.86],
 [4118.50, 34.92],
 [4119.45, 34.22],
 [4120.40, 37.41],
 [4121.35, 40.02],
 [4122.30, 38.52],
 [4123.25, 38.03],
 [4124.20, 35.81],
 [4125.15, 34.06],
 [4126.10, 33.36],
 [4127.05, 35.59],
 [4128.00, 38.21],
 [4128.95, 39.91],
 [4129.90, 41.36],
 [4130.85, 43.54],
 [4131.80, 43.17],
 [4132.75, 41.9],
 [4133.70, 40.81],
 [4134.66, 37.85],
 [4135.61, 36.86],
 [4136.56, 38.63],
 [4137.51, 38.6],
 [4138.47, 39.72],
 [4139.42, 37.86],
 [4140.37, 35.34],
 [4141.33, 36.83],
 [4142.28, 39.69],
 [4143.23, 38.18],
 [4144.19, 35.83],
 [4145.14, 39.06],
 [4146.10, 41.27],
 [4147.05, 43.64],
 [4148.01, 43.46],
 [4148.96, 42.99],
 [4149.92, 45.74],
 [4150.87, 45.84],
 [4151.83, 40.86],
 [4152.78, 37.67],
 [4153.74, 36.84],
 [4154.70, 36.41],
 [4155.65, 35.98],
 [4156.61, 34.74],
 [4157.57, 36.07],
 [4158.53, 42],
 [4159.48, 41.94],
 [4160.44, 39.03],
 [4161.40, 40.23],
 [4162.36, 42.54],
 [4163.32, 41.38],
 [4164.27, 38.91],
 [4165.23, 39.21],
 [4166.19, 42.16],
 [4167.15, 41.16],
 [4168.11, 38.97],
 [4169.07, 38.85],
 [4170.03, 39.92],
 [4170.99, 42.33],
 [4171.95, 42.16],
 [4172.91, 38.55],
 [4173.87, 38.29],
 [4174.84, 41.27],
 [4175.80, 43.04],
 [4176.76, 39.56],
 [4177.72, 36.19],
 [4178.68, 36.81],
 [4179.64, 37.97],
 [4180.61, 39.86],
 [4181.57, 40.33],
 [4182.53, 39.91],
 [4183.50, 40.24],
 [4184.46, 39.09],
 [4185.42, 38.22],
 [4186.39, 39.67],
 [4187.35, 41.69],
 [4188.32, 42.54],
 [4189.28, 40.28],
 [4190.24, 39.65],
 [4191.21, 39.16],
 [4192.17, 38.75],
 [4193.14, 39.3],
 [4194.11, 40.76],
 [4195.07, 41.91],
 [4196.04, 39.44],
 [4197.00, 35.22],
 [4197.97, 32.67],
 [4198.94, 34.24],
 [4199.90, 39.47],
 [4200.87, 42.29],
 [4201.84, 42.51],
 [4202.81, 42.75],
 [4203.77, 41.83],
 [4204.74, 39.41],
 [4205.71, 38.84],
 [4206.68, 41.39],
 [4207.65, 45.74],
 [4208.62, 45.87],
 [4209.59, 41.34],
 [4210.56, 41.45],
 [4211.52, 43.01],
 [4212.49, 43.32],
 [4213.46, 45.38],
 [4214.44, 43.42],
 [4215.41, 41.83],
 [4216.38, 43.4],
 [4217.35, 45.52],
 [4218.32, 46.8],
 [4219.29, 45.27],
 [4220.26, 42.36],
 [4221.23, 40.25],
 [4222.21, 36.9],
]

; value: 4.85 AA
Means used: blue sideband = 40.4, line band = 35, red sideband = 39.7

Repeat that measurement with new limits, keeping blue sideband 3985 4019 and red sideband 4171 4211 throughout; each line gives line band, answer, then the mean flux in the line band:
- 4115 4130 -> 0.7 AA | 37.6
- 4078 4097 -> 1.5 AA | 35.8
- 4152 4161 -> 0.4 AA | 38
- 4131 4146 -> 0.2 AA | 38.8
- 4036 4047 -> -1.1 AA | 42.4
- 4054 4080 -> -1.4 AA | 41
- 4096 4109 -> 2.4 AA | 31.9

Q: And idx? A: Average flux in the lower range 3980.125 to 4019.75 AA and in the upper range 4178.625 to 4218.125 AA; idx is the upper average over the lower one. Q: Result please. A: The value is 1.08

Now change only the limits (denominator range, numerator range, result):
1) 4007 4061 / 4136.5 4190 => 0.97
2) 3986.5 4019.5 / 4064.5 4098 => 0.98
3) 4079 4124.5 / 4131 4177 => 1.13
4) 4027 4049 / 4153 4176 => 0.95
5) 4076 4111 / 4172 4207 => 1.14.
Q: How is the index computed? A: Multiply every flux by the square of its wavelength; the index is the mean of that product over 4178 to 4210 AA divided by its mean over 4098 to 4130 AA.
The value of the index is 1.2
